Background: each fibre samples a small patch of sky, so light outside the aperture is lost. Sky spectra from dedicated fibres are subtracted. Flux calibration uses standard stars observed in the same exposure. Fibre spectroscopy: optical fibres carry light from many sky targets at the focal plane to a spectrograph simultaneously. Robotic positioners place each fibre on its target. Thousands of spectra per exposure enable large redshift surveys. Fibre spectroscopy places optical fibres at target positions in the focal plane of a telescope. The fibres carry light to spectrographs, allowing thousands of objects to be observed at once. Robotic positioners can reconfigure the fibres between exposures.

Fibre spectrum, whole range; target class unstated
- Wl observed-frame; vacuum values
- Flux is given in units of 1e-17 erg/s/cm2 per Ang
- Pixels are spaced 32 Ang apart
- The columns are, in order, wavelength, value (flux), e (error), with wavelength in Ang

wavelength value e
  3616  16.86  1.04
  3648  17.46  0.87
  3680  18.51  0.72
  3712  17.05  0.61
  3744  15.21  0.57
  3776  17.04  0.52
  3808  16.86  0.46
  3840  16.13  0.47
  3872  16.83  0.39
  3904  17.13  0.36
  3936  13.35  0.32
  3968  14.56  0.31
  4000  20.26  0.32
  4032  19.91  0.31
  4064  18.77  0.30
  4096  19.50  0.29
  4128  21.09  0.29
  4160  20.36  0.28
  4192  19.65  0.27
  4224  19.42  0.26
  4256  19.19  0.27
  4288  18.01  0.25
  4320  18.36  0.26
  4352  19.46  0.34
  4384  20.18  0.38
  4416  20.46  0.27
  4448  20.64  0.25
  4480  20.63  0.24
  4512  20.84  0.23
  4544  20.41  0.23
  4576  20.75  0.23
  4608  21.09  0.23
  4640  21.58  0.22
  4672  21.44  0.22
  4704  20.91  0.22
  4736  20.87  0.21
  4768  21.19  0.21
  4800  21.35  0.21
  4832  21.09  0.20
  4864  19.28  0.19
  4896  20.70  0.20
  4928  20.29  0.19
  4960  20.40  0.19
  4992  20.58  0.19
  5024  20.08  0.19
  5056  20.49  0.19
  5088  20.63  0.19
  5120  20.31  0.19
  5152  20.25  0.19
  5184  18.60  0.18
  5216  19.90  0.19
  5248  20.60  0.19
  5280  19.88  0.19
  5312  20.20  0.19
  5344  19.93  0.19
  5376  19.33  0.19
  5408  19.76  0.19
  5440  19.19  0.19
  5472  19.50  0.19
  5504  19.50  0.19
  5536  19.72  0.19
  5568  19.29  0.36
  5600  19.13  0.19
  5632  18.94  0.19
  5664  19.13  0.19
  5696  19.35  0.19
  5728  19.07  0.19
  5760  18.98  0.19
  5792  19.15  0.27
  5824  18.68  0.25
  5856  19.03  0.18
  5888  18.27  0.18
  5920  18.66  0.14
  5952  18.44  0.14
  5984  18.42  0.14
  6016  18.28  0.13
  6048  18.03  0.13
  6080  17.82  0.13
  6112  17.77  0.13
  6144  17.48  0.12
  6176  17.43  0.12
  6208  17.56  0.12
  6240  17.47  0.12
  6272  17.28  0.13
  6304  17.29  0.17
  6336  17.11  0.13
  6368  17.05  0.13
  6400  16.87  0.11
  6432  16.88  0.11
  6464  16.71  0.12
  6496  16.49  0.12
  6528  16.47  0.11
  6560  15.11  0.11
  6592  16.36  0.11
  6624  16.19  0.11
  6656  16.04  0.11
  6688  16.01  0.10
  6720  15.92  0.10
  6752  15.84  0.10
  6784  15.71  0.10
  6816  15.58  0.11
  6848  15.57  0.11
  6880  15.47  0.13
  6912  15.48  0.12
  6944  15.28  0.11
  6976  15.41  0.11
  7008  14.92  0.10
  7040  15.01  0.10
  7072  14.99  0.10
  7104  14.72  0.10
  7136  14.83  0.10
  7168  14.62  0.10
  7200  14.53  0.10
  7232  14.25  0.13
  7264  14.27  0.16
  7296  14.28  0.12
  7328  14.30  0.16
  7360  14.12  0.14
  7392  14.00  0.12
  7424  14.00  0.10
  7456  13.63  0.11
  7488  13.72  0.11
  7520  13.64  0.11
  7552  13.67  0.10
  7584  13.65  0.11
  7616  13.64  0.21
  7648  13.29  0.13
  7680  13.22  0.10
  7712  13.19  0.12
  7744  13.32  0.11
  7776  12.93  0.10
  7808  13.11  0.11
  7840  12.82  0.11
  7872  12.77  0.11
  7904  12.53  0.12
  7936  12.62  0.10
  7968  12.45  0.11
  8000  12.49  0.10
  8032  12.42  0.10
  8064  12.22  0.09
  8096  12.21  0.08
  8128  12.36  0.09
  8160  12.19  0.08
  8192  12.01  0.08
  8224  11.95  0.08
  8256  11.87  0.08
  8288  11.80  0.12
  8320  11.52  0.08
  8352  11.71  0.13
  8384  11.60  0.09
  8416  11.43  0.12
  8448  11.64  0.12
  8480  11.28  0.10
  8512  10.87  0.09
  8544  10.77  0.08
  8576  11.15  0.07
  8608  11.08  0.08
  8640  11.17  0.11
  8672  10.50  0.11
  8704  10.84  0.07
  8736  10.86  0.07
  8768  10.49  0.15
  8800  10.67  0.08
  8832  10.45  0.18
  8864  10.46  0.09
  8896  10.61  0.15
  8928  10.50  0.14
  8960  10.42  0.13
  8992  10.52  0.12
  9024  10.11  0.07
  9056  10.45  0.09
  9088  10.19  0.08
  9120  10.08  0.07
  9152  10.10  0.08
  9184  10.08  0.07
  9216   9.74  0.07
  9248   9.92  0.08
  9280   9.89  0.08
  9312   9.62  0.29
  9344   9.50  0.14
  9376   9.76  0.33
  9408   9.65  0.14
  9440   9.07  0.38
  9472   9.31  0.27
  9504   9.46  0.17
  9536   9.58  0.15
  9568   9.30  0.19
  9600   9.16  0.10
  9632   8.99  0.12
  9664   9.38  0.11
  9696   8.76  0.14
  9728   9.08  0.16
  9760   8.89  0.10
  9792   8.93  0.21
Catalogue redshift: 0.00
